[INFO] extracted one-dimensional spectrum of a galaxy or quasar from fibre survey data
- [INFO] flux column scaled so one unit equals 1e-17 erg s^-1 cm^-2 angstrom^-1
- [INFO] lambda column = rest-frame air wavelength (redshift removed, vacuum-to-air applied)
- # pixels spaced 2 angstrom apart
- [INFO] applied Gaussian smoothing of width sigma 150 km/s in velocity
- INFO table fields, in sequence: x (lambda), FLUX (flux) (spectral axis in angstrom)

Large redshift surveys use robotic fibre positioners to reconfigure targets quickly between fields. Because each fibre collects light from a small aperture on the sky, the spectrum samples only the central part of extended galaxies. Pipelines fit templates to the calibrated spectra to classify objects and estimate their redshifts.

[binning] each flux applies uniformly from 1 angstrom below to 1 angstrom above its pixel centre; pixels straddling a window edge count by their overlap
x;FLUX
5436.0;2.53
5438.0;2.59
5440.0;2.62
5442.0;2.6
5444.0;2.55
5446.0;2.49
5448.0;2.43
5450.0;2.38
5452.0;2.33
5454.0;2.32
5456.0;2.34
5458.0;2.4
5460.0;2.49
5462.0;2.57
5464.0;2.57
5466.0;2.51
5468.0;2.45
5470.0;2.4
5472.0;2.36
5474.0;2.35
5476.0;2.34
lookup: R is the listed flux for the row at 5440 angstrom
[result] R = 2.62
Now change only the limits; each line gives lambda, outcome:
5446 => 2.49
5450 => 2.38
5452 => 2.33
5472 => 2.36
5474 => 2.35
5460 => 2.49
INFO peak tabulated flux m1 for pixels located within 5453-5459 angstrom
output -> 2.4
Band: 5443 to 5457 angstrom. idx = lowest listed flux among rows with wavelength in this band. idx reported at 2.32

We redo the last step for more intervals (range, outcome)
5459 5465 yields 2.49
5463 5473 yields 2.36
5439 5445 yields 2.55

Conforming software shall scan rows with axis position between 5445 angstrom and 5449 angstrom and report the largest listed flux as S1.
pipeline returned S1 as 2.49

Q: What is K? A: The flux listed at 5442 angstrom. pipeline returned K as 2.6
